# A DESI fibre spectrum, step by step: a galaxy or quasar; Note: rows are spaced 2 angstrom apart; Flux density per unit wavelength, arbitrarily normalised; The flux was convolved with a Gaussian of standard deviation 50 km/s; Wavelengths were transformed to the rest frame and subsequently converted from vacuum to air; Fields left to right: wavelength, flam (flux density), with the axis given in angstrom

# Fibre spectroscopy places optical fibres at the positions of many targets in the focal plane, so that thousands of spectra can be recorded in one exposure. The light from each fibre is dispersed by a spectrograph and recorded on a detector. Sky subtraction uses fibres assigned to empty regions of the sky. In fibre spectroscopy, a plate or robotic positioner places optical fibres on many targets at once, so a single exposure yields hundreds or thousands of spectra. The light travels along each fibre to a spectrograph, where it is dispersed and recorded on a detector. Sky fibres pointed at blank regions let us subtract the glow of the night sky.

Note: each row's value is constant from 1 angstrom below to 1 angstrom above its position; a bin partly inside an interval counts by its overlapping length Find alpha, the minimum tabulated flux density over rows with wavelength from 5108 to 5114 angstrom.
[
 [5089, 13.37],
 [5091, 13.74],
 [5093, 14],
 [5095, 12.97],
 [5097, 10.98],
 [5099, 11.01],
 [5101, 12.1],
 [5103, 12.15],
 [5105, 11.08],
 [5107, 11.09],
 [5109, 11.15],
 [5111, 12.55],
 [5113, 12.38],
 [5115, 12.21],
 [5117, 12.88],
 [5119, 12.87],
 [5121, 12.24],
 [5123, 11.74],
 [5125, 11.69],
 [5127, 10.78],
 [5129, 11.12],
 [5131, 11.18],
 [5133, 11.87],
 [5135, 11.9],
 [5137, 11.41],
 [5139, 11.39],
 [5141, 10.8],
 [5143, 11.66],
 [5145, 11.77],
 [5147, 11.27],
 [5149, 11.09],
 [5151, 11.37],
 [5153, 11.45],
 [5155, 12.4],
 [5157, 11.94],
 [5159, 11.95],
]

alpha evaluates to 11.15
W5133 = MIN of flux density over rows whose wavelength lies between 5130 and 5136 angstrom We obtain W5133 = 11.18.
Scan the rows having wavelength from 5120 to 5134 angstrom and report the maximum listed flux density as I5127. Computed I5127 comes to 12.24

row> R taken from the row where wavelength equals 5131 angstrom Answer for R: 11.18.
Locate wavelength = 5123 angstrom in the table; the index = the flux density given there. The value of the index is 11.74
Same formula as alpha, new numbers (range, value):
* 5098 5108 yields 11.01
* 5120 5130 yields 10.78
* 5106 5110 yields 11.09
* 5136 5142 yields 10.8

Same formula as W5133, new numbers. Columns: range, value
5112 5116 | 12.21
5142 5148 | 11.27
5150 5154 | 11.37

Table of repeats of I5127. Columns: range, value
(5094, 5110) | 12.97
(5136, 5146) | 11.77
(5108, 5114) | 12.55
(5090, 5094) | 14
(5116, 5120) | 12.88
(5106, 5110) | 11.15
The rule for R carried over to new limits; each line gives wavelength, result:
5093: 14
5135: 11.9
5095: 12.97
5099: 11.01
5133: 11.87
